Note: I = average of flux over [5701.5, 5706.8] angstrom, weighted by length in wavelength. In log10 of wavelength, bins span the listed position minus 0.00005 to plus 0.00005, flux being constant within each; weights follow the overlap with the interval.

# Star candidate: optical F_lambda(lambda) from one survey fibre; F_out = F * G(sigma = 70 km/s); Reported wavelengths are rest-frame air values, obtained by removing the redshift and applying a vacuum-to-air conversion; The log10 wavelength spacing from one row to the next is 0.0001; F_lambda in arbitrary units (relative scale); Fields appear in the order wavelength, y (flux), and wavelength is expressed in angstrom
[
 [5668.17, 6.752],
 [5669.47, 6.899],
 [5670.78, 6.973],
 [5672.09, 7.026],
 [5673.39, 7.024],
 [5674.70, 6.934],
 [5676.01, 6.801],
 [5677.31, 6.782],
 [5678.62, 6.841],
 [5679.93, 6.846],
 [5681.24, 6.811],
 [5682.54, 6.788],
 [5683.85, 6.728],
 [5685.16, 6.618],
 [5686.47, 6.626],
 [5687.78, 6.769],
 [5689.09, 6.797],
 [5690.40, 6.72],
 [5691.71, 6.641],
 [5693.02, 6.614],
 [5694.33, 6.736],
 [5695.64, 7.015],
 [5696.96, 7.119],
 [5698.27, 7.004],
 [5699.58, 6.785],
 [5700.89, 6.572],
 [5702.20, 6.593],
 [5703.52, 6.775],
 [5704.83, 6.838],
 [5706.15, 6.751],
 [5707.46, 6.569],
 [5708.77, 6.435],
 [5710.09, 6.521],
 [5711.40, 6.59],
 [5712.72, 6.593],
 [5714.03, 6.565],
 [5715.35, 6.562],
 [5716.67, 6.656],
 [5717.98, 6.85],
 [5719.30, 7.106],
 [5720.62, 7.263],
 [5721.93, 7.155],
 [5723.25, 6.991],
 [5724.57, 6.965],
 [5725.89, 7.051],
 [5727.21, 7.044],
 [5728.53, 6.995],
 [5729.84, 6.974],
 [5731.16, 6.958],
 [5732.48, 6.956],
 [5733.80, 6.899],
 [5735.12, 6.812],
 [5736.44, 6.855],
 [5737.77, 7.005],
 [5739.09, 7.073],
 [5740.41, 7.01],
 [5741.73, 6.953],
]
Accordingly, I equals 6.73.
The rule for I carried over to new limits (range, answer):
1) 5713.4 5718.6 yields 6.66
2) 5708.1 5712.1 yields 6.51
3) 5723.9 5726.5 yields 7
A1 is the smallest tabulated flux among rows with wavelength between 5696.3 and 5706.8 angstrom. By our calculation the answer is 6.572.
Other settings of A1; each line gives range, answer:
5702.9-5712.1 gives 6.435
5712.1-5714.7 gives 6.565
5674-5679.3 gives 6.782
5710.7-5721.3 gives 6.562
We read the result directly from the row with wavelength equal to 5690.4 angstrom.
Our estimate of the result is 6.72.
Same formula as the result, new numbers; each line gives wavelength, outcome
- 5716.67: 6.656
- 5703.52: 6.775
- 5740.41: 7.01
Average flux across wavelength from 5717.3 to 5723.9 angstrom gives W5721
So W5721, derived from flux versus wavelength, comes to 7.08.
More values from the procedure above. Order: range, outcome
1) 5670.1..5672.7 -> 6.98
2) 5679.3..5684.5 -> 6.8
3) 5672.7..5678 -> 6.89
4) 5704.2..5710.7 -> 6.62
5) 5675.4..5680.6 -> 6.82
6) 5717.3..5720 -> 6.98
